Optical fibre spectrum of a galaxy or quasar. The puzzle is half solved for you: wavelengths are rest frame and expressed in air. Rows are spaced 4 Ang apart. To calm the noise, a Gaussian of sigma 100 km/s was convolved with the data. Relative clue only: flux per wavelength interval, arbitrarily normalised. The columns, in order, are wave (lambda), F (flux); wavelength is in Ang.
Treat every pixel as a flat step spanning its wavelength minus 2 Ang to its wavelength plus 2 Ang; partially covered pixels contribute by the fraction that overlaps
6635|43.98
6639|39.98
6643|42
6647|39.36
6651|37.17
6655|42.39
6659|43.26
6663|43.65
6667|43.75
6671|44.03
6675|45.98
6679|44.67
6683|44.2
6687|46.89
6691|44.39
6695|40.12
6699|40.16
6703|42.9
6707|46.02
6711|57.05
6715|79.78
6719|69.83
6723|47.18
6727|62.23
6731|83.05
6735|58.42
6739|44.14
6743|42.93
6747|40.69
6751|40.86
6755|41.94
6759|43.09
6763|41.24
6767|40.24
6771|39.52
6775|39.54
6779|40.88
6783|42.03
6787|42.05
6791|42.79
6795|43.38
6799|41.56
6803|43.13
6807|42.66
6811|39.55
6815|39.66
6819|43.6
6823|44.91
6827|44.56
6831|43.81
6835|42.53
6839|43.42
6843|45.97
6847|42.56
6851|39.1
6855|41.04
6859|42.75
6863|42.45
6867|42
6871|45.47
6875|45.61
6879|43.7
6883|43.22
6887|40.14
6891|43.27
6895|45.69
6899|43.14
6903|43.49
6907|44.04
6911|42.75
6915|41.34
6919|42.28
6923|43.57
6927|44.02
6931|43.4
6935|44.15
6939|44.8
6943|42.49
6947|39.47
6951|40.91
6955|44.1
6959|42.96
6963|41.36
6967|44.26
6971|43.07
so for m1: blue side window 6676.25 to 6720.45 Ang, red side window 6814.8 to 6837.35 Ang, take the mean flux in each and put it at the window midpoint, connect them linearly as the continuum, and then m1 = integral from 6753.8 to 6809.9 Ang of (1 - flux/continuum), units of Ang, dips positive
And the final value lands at 5.0 Ang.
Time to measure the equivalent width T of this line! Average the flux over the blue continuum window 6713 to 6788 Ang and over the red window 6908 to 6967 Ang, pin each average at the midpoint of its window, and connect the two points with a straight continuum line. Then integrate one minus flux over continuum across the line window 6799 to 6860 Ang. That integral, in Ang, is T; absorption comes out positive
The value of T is 5.4 Ang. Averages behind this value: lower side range 49.6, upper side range 42.8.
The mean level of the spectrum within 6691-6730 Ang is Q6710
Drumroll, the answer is 54.2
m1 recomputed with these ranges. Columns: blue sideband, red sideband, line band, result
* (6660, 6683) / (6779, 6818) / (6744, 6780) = 1.38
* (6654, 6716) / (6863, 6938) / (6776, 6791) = 1.11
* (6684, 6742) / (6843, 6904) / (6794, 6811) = 2.00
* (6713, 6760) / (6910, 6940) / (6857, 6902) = 2.55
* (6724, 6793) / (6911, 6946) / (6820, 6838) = 0.42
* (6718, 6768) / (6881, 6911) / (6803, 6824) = 2.23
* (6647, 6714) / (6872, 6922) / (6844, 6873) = 0.78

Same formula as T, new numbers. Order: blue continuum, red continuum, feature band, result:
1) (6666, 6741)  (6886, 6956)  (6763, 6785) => 3.8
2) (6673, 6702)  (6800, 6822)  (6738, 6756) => 0.3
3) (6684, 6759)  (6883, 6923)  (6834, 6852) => 1.1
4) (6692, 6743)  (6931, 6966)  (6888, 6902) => 0.6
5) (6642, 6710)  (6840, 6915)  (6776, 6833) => 0.9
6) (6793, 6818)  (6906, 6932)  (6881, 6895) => 0.0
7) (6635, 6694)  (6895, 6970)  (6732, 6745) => -2.5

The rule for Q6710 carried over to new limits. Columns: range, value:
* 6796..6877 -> 42.8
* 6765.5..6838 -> 42.1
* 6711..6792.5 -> 49.4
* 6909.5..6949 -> 42.8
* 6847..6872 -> 42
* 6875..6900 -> 43.4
